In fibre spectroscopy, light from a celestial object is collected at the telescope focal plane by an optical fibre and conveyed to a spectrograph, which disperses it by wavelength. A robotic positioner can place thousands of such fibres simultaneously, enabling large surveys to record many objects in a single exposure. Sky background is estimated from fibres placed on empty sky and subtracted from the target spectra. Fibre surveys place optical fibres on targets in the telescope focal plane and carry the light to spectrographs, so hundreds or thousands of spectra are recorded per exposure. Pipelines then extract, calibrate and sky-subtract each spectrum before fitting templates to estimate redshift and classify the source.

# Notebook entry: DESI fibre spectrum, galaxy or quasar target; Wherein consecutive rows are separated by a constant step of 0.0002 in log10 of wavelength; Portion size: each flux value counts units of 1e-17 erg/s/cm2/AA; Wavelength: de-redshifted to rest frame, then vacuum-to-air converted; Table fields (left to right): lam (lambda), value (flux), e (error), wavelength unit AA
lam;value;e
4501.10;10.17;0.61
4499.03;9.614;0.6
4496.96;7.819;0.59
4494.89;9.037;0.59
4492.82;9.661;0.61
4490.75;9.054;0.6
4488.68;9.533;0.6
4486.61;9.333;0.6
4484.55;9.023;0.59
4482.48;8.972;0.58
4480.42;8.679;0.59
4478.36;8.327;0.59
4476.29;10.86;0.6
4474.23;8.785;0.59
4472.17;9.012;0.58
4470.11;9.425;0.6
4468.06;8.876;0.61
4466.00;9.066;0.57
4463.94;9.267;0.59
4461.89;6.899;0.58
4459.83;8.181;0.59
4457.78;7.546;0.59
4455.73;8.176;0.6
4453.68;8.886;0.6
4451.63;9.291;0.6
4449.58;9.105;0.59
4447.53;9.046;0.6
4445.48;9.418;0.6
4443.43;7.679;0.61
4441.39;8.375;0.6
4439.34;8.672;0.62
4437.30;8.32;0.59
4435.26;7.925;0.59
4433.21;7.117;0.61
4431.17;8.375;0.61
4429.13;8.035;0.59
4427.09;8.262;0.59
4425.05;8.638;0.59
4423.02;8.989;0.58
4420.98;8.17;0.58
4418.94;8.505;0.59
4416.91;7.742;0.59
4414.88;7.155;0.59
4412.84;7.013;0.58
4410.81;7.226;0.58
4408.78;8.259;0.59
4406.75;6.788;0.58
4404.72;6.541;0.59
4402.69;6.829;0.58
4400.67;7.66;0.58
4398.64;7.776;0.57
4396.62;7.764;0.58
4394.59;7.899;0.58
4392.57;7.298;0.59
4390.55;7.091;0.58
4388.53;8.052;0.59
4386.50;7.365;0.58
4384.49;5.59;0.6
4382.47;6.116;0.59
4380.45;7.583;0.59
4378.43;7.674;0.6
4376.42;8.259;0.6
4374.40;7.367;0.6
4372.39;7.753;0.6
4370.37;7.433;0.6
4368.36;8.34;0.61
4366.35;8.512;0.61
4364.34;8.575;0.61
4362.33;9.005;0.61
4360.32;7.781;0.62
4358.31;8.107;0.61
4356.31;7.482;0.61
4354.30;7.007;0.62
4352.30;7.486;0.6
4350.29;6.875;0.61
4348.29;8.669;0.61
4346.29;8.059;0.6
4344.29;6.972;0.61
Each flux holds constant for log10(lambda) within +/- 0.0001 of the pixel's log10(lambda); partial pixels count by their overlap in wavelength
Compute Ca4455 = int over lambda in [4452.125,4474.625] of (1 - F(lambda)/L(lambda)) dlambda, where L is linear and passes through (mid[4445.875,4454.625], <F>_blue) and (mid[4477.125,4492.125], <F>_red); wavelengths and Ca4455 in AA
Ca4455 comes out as 1.3 AA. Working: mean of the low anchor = 9.1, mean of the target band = 8.57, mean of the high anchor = 9.02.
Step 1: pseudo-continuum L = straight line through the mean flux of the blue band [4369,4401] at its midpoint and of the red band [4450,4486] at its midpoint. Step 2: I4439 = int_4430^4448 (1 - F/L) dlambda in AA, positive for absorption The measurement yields 0.0 AA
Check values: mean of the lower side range 7.42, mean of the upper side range 8.79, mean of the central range 8.3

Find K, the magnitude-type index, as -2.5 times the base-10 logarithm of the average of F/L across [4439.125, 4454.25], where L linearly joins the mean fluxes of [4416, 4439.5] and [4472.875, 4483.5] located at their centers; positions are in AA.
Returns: -0.032 mag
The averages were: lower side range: 8.22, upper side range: 9.12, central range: 8.81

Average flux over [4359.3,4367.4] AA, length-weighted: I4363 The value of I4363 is 8.46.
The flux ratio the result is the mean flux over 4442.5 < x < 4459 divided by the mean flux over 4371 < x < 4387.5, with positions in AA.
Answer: 1.2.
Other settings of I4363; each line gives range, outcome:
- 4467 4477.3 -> 9.39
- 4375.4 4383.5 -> 7.4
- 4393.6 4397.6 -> 7.82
